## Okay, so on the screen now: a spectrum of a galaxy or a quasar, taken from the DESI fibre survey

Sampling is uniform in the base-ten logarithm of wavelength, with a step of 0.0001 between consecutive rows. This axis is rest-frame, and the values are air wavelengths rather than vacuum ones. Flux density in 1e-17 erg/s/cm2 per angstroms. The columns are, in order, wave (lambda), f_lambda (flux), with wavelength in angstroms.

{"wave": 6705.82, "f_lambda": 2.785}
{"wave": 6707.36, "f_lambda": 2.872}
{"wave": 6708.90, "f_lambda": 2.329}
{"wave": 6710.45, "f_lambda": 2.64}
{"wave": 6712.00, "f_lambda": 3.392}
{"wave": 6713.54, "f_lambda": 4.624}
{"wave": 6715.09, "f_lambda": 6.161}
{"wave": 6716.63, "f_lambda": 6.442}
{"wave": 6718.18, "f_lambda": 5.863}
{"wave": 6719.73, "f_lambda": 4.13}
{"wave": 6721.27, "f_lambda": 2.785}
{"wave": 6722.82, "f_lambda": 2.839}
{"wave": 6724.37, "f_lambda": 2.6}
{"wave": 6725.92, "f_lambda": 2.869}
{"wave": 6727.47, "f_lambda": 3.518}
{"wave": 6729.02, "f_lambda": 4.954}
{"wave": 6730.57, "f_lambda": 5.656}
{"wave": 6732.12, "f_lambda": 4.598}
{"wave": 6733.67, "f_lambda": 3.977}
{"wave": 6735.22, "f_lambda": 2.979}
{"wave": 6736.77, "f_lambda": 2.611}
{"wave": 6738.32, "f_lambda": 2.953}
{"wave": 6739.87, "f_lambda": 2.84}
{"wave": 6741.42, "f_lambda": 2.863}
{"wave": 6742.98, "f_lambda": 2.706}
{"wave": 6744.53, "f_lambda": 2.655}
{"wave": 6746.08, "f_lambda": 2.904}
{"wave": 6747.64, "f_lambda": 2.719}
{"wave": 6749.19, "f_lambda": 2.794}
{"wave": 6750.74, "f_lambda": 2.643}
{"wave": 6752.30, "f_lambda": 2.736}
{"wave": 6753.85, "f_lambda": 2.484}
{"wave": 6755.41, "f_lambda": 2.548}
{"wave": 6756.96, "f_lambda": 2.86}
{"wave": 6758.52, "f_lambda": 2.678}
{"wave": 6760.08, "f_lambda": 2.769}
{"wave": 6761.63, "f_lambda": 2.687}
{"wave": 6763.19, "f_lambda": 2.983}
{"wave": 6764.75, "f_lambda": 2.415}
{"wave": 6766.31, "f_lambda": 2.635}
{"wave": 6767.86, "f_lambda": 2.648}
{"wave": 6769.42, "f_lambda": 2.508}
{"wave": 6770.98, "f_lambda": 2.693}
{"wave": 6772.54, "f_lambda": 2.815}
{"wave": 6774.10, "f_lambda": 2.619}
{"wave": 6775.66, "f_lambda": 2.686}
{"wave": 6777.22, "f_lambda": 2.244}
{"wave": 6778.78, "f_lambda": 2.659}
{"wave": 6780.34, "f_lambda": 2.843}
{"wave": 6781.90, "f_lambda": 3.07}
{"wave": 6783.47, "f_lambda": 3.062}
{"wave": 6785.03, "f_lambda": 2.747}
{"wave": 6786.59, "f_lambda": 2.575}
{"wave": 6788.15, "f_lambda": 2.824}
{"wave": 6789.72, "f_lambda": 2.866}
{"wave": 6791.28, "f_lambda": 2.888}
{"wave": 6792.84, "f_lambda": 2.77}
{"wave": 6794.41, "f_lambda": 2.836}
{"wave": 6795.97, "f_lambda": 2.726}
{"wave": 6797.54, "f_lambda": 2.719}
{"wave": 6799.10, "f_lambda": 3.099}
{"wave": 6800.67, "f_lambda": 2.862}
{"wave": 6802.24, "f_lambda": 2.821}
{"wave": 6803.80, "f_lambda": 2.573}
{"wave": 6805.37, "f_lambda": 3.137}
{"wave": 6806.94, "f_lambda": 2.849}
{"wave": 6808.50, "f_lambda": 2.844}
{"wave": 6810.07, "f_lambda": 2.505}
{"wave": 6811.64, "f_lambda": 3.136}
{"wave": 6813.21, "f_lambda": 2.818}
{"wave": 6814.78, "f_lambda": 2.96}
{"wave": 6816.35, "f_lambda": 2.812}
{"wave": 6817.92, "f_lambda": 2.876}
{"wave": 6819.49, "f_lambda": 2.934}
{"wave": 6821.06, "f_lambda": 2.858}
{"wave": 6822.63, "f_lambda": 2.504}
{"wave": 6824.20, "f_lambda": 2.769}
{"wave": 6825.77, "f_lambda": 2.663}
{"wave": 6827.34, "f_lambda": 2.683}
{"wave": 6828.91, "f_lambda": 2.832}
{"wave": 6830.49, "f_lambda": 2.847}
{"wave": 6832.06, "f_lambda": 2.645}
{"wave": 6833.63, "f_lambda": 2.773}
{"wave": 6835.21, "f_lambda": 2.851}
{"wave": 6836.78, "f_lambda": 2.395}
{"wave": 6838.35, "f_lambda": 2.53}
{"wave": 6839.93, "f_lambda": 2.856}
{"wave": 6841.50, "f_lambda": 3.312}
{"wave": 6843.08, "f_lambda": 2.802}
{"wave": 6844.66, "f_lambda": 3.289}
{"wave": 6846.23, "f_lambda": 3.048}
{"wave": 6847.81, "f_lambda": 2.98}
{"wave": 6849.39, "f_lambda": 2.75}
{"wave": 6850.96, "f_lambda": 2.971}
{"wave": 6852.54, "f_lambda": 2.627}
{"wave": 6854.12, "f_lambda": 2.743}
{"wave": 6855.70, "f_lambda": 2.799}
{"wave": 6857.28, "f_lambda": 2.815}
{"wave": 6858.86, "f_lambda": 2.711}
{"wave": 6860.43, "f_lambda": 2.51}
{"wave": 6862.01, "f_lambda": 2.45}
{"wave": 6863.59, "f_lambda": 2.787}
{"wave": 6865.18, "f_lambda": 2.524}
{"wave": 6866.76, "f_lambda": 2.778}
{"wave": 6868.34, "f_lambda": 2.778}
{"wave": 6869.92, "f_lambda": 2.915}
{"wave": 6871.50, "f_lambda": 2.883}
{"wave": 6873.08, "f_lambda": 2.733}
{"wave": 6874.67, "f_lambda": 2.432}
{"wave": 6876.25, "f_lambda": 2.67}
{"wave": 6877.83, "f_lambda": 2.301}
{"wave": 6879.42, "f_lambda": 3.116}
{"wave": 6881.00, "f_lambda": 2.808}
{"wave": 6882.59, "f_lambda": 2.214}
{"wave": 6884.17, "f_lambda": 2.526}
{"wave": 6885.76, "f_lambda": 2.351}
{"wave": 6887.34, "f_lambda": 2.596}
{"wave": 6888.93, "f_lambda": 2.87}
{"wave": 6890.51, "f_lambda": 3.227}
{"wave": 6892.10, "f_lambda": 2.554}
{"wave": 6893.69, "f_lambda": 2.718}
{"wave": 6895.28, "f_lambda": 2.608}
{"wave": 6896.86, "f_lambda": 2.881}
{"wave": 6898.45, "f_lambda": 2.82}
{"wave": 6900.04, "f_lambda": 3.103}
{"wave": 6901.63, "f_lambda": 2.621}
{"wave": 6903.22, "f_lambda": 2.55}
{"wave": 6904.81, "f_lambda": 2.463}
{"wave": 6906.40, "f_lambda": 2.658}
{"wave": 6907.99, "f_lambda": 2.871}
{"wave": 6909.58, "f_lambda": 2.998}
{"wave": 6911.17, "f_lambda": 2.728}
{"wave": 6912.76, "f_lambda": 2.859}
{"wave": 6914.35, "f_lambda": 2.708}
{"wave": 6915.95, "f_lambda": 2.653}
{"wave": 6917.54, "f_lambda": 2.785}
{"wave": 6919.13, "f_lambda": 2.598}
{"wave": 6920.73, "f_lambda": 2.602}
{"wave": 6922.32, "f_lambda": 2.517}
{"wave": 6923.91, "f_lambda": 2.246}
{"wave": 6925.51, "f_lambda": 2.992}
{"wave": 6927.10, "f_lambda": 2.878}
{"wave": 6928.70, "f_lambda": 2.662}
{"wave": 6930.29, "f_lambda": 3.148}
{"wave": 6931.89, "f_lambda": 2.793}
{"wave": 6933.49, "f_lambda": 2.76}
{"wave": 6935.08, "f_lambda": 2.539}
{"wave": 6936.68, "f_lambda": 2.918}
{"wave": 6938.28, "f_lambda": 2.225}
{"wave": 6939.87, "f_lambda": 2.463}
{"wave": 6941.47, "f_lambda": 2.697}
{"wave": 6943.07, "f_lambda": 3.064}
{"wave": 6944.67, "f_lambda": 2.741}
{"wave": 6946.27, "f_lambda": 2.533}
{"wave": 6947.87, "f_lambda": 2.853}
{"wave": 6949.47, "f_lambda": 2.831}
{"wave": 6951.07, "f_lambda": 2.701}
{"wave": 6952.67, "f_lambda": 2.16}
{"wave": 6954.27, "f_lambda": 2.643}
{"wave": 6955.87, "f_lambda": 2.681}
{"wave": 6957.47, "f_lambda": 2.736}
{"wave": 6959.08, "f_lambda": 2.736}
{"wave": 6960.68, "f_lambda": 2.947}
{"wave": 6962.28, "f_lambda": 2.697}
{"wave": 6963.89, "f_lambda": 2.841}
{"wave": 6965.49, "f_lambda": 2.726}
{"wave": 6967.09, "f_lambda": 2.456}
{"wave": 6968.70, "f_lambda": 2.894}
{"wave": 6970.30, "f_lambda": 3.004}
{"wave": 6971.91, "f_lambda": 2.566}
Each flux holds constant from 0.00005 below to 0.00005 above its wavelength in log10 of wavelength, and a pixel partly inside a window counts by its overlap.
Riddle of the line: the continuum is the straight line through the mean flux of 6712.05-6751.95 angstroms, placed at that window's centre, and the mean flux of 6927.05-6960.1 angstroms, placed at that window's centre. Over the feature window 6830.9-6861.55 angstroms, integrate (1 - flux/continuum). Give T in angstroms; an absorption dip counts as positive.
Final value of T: 3.2 angstroms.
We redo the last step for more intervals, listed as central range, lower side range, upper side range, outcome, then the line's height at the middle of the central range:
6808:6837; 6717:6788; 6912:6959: 1.3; 2.91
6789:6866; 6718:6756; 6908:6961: 5.1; 3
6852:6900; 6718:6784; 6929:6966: 2.2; 2.83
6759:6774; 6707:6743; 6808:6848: 3.1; 3.38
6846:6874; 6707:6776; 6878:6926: 0.8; 2.84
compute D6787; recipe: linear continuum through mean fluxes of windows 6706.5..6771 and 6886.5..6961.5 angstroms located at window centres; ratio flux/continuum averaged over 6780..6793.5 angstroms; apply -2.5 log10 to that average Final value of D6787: 0.10 mag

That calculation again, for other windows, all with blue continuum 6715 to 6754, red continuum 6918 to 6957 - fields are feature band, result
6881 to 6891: 0.10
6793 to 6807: 0.15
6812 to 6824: 0.12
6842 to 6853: 0.04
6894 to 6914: 0.02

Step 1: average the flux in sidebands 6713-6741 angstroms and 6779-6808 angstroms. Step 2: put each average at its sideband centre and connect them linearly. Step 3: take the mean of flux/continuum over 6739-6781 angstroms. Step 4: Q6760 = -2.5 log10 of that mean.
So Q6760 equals 0.26 mag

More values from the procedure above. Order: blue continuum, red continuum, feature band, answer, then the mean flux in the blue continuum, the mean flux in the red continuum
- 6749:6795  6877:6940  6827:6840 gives 0.00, 2.72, 2.7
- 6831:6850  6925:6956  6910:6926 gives 0.03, 2.85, 2.71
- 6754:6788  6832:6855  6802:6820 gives -0.03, 2.7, 2.84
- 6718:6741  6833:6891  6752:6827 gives 0.16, 3.61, 2.75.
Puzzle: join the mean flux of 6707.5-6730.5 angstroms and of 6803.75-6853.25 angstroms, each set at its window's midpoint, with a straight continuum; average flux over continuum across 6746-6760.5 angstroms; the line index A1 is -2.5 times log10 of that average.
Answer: 0.31 mag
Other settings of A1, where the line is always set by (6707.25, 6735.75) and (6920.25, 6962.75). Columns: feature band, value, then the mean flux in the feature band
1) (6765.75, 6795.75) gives 0.310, 2.74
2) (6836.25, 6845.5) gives 0.144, 2.88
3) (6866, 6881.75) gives 0.131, 2.74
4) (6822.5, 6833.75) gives 0.229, 2.72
